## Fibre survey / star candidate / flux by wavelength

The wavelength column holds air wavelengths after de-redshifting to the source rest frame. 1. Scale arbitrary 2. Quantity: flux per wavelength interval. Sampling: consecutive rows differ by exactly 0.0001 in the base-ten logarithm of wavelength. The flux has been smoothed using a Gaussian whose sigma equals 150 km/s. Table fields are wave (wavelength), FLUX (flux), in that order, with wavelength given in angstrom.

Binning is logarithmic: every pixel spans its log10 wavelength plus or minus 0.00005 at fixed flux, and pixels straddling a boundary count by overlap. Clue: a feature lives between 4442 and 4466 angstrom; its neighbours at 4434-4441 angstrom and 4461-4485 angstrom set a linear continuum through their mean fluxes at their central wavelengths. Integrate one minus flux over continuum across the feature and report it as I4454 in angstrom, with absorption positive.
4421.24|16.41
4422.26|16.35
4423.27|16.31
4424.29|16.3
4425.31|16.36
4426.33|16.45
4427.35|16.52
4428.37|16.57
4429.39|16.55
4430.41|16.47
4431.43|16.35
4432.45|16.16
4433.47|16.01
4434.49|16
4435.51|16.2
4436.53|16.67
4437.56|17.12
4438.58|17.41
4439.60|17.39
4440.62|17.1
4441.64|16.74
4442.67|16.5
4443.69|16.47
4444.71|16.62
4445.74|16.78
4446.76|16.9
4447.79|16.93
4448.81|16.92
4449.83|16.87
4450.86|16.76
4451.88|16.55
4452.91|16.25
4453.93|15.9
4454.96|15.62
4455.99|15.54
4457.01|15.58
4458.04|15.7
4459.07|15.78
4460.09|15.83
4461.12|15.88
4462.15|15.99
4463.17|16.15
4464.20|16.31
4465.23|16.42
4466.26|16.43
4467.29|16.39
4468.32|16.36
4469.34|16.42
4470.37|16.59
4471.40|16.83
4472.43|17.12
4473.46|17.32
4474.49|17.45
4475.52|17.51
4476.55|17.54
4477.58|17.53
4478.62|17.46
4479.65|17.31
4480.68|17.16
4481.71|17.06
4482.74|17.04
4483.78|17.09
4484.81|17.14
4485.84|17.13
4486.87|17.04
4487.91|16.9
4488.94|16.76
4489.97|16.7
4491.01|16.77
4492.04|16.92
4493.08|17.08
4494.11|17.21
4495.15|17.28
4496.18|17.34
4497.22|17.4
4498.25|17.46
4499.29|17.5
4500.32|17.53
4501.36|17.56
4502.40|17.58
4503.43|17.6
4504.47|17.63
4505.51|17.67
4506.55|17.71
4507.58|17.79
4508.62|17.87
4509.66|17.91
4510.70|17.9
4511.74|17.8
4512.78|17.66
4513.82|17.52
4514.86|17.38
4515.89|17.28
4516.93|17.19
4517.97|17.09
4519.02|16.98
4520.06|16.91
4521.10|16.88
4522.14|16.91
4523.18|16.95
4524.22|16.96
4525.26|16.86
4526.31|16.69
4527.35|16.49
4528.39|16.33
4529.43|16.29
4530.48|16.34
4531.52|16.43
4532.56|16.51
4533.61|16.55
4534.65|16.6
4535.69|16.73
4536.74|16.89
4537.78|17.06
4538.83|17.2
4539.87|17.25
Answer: 0.8 angstrom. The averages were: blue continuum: 16.8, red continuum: 16.9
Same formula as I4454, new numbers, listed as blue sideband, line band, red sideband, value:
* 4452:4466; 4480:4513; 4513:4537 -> -1.8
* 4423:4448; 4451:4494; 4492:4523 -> 0.9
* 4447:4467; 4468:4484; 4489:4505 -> -0.4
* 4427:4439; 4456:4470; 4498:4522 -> 0.7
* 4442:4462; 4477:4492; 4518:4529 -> -0.5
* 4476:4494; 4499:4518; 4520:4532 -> -0.8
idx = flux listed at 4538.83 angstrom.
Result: 17.2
